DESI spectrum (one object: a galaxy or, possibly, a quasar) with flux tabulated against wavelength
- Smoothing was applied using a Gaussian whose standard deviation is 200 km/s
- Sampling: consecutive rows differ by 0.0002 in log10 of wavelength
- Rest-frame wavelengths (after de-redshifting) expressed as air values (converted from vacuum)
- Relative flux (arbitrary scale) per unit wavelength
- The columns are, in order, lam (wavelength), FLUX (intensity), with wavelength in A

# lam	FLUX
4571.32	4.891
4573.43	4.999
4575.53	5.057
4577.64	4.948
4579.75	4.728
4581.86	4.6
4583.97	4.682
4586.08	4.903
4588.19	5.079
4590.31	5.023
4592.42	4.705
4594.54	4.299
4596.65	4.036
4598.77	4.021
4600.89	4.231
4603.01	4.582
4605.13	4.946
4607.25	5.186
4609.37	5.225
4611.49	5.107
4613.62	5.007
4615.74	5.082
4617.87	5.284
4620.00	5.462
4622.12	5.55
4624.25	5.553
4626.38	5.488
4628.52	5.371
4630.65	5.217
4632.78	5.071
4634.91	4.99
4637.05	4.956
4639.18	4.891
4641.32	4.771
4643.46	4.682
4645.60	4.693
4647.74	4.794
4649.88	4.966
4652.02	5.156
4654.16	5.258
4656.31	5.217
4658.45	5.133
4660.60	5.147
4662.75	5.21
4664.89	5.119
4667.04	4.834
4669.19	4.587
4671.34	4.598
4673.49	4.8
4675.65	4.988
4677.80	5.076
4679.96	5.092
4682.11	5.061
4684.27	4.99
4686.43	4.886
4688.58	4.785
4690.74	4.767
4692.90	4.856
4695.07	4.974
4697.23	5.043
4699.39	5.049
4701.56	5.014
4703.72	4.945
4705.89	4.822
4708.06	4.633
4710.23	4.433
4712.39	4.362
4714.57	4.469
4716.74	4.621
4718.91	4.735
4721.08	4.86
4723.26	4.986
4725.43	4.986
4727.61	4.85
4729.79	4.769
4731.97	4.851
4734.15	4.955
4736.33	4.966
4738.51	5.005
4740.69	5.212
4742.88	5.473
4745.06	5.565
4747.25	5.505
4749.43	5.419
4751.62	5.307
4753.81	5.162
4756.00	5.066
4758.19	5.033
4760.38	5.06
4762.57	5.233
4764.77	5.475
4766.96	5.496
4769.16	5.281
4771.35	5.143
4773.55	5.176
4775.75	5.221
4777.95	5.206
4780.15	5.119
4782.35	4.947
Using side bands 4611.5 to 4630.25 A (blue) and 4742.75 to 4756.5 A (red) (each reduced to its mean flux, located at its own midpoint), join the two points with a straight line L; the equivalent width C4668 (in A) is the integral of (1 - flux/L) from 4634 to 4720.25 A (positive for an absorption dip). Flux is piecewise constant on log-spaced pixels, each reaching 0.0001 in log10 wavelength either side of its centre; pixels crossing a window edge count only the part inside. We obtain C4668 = 7.4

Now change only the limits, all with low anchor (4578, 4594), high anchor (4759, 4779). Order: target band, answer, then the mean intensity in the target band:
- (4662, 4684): 0.36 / 4.93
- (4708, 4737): 2.20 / 4.75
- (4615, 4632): -1.67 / 5.38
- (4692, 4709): 0.55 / 4.92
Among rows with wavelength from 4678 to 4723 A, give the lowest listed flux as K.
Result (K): 4.362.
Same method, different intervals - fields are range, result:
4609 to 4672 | 4.587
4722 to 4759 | 4.769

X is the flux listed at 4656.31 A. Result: 5.217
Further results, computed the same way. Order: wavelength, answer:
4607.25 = 5.186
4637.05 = 4.956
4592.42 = 4.705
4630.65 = 5.217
